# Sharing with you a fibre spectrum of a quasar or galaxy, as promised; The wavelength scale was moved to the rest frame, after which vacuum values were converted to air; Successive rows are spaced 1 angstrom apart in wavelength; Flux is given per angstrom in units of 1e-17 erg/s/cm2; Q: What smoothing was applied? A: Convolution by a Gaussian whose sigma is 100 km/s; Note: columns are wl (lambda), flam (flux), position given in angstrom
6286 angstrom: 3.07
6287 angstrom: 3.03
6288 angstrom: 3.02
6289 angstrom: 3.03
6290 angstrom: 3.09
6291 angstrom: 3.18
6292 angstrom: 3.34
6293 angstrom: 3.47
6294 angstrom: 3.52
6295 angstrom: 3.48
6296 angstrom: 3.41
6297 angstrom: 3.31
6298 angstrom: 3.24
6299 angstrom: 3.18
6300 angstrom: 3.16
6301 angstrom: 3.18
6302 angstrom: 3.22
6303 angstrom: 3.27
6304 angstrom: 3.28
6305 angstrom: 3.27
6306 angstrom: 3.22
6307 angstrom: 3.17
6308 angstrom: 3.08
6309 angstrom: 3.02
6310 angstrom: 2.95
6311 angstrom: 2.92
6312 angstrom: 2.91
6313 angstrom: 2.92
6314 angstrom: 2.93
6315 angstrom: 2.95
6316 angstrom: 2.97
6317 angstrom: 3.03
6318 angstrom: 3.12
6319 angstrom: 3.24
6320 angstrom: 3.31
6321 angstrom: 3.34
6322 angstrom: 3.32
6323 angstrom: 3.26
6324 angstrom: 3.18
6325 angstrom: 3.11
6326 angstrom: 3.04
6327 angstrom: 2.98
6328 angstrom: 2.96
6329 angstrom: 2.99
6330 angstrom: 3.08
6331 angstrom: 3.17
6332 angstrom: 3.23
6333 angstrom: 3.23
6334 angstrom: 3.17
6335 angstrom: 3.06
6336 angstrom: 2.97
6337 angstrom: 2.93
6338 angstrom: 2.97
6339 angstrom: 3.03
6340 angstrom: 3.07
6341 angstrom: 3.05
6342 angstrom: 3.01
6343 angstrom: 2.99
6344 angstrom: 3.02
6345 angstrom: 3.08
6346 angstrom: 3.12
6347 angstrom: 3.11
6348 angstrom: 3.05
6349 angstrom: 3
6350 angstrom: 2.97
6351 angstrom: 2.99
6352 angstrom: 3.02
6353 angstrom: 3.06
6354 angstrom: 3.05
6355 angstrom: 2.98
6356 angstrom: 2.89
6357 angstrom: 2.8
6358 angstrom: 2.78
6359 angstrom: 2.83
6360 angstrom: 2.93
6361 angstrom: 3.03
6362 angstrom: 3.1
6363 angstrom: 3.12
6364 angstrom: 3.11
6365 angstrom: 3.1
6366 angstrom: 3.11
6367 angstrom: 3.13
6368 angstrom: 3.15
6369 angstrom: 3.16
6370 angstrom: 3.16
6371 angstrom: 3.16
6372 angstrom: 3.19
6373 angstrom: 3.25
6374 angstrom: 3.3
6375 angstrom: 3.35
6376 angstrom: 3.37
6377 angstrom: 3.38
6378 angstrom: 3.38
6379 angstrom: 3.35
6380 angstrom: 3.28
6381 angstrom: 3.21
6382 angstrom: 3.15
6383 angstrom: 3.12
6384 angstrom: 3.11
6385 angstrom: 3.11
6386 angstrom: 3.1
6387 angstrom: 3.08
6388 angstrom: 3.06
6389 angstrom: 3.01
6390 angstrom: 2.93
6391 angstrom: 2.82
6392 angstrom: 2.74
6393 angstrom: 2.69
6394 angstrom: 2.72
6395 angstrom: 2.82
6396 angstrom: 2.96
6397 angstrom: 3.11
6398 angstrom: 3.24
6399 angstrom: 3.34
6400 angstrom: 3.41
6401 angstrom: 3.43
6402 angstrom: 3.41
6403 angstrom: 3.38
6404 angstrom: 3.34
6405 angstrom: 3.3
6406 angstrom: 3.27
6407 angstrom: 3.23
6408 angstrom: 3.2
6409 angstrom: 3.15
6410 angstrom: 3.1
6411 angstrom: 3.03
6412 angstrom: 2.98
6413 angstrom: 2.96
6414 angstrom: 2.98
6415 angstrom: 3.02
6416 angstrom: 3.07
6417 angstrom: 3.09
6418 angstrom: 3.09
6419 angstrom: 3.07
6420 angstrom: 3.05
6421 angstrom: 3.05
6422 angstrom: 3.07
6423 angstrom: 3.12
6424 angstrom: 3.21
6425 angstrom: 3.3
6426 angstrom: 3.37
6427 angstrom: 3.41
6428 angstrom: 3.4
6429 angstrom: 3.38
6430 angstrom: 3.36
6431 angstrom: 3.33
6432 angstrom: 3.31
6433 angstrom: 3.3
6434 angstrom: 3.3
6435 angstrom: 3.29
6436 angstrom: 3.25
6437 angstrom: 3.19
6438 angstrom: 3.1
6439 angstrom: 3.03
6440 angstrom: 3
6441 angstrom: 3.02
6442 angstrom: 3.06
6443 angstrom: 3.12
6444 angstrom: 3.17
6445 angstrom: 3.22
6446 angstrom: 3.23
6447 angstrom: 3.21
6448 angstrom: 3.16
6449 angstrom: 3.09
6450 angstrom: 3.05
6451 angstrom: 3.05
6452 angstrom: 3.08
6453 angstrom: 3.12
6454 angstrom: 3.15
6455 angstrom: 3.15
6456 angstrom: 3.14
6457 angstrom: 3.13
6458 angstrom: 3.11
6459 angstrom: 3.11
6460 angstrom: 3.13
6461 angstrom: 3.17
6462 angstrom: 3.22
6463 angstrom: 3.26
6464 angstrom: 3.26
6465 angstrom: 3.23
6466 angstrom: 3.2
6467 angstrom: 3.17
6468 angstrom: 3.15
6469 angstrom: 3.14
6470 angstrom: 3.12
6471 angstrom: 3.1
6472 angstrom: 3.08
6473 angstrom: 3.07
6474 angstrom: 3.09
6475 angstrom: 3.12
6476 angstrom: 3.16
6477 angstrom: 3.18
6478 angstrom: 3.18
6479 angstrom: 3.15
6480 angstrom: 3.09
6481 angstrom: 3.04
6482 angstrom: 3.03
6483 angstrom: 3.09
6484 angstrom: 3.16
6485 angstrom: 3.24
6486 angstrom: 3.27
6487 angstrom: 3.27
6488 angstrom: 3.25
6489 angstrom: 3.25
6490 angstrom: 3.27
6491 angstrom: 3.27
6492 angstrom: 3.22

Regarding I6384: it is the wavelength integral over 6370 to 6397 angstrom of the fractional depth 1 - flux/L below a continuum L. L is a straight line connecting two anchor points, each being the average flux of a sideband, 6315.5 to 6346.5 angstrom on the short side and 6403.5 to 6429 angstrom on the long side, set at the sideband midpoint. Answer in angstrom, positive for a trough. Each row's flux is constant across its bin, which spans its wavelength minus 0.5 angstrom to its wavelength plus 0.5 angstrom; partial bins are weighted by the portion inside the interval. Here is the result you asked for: 0.3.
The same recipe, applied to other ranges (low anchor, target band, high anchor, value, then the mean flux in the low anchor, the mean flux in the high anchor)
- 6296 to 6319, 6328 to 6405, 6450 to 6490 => 0.8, 3.11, 3.15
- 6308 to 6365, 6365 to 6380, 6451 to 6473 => -0.8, 3.04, 3.15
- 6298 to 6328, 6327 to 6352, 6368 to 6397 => 0.5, 3.12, 3.11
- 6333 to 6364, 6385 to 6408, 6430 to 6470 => -0.2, 3.01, 3.17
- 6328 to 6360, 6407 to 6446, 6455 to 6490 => -0.7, 3.02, 3.16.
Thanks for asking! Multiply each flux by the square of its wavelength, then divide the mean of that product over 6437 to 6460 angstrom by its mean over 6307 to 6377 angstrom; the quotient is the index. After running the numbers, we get 1.05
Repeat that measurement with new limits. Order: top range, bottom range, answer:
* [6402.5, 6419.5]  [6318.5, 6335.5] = 1.02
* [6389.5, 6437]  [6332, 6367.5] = 1.06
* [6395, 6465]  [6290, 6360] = 1.06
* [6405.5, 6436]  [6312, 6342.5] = 1.06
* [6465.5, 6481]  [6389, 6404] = 1.04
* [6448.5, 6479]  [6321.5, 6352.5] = 1.06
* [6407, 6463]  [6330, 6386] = 1.04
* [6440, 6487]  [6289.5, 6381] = 1.05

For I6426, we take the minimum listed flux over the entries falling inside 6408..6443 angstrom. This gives 2.96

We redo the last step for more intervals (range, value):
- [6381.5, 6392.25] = 2.74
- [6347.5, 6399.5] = 2.69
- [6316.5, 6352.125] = 2.93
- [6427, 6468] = 3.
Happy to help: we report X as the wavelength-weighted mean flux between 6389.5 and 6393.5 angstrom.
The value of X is 2.79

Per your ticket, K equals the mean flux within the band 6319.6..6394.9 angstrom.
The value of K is 3.08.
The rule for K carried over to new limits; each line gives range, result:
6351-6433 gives 3.13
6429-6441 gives 3.22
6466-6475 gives 3.12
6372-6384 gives 3.27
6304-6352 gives 3.08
